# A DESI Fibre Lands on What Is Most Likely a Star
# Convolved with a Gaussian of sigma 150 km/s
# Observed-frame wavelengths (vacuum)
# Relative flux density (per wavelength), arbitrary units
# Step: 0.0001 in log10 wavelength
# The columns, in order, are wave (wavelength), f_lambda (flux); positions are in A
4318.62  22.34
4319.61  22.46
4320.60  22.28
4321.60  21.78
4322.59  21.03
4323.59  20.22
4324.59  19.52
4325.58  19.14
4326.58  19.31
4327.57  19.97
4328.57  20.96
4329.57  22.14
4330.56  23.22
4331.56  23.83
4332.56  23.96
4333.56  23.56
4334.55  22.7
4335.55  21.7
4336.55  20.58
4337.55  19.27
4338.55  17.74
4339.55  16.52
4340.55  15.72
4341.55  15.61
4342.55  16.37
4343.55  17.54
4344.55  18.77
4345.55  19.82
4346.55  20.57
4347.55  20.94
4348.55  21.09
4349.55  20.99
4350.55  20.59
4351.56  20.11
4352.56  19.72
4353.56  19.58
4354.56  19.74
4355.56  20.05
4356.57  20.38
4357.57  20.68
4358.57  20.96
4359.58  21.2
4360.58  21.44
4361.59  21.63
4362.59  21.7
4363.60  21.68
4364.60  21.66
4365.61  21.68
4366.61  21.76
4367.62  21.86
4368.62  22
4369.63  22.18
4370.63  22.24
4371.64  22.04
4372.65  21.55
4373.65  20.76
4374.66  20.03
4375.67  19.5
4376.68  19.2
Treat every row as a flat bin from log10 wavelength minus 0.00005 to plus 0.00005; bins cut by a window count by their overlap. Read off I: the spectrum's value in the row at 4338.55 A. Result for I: 17.74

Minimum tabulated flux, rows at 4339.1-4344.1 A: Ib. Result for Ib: 15.61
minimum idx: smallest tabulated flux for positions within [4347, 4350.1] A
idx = 20.94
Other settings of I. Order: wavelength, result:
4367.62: 21.86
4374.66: 20.03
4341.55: 15.61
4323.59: 20.22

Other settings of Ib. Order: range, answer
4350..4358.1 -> 19.58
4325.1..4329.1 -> 19.14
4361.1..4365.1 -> 21.63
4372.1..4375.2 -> 20.03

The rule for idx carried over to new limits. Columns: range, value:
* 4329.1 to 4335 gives 22.14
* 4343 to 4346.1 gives 17.54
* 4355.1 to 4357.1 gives 20.05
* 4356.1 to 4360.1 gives 20.38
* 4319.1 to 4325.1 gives 19.52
